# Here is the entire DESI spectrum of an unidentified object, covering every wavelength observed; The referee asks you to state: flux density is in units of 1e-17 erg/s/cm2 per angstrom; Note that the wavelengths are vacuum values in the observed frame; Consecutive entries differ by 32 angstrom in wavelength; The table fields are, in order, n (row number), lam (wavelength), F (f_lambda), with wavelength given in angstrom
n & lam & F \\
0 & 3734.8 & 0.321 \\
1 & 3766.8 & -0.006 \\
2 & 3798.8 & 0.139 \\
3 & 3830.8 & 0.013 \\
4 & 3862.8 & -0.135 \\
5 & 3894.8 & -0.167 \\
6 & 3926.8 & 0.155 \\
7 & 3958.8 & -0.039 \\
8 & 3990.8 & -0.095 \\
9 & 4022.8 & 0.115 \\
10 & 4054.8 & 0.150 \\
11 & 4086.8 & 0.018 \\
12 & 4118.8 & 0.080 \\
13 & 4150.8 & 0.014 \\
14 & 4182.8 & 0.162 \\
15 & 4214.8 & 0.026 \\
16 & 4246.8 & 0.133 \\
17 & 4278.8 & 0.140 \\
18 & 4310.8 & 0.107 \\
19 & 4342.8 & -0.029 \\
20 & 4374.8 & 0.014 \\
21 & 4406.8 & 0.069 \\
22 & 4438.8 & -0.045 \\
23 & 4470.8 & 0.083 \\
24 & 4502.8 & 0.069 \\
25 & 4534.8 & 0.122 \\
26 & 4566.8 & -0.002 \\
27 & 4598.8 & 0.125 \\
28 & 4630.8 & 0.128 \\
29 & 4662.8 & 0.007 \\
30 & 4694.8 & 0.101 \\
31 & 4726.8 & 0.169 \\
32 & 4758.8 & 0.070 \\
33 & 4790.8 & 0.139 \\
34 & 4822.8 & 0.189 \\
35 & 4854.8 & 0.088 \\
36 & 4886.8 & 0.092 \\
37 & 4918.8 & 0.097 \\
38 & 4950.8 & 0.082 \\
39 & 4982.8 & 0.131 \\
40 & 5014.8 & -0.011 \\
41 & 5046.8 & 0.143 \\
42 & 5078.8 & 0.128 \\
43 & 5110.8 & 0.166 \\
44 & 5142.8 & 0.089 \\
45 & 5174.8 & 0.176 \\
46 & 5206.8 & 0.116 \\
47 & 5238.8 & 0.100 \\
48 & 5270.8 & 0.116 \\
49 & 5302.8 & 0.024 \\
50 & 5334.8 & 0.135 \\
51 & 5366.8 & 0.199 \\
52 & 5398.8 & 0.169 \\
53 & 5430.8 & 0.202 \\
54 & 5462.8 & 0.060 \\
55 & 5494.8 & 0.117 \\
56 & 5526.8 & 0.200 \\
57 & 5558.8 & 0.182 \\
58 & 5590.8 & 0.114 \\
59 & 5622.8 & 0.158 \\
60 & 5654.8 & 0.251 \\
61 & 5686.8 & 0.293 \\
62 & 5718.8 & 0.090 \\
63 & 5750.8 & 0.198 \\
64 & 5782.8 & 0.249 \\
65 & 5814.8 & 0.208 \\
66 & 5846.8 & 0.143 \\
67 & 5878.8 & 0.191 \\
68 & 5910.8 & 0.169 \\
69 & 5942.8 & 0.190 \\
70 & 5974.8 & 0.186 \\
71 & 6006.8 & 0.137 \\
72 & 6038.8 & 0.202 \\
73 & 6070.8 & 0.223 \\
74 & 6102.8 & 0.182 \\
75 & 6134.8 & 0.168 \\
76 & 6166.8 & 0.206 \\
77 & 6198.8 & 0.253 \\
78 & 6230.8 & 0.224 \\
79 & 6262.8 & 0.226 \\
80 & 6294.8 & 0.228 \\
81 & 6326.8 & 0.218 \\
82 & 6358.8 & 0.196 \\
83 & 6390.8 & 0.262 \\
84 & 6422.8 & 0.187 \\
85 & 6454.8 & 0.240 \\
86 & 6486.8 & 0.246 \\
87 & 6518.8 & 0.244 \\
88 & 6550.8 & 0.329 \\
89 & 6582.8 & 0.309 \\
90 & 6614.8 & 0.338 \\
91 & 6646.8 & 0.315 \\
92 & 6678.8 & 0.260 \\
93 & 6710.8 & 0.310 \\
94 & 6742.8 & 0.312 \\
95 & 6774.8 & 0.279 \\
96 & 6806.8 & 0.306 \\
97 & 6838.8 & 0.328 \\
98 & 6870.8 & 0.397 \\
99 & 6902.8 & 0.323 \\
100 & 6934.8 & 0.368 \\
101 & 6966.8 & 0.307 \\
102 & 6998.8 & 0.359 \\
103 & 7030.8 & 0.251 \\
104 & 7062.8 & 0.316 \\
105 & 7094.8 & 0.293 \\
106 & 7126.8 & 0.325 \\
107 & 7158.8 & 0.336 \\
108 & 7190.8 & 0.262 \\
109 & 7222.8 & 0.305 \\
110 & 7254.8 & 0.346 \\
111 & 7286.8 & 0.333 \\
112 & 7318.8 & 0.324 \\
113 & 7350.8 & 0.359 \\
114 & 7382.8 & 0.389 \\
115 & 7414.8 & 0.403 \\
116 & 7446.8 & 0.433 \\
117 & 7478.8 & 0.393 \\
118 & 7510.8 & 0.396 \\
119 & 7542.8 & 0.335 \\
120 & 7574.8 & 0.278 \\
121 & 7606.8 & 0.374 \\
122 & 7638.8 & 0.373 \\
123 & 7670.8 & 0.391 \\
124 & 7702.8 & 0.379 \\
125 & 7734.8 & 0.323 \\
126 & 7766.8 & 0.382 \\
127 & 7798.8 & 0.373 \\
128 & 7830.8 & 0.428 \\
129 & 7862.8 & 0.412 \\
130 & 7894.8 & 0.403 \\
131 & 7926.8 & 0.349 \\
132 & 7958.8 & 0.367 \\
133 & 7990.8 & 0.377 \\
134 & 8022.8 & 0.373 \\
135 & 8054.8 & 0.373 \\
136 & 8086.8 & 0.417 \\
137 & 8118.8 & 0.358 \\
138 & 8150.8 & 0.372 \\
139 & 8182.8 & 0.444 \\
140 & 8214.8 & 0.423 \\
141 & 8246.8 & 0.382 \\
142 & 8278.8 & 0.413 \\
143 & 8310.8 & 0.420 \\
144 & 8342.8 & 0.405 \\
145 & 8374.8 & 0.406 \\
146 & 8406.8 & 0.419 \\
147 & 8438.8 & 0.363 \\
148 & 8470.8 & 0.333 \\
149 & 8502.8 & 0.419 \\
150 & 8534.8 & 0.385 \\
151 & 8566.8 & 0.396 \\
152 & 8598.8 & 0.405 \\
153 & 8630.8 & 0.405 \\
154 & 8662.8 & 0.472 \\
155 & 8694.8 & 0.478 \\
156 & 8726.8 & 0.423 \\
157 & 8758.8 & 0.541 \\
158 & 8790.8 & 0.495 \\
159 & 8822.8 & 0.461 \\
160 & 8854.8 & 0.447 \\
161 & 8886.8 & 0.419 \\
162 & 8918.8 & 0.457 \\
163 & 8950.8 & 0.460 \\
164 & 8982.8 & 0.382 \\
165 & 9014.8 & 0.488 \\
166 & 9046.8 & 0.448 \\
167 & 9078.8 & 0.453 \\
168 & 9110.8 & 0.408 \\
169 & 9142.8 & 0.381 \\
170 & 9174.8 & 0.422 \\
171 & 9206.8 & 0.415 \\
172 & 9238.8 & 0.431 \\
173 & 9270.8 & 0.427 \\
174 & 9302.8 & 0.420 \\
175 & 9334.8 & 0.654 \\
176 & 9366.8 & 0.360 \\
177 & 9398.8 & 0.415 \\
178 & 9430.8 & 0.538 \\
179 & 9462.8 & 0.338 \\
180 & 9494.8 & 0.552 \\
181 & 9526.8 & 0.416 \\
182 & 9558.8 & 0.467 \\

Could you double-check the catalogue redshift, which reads 0.64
